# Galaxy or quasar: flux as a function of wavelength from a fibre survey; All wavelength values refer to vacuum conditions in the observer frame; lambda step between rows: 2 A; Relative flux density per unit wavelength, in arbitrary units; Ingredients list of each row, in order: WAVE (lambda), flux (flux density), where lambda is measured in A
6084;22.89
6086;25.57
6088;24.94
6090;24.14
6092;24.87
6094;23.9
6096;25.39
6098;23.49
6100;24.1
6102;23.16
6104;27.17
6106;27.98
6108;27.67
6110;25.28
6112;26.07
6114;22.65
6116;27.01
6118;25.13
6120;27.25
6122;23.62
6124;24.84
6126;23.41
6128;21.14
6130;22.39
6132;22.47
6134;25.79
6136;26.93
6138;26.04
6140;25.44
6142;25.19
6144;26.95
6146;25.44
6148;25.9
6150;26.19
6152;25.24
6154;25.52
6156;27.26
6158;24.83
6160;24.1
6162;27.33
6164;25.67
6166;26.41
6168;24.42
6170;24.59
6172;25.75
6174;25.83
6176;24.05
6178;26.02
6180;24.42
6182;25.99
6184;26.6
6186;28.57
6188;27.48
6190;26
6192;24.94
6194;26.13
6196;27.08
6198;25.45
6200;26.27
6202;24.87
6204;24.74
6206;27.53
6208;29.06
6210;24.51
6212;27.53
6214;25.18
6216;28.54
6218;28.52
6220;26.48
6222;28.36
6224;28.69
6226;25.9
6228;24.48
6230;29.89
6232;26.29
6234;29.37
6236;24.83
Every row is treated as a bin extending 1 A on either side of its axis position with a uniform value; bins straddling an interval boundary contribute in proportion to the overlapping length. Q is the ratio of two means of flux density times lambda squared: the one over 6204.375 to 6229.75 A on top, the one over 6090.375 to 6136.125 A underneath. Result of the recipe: 1.1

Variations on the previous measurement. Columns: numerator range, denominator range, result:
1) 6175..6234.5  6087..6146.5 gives 1.10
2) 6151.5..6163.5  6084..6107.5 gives 1.05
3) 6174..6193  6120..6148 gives 1.07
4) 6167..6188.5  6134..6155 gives 1.01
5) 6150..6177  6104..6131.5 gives 1.04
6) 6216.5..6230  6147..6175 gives 1.09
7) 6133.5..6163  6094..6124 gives 1.03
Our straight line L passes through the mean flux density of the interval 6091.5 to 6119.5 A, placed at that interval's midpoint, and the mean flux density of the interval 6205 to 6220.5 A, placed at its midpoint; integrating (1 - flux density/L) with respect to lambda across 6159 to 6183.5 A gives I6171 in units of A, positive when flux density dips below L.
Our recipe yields 0.98 A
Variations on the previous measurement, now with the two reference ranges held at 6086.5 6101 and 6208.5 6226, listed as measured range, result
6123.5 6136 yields 0.8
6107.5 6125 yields -0.3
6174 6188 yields 0.2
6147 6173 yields 0.3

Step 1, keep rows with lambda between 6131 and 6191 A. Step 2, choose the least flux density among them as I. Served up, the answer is 22.47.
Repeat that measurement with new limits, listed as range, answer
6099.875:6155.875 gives 21.14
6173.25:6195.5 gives 24.05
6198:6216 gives 24.51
